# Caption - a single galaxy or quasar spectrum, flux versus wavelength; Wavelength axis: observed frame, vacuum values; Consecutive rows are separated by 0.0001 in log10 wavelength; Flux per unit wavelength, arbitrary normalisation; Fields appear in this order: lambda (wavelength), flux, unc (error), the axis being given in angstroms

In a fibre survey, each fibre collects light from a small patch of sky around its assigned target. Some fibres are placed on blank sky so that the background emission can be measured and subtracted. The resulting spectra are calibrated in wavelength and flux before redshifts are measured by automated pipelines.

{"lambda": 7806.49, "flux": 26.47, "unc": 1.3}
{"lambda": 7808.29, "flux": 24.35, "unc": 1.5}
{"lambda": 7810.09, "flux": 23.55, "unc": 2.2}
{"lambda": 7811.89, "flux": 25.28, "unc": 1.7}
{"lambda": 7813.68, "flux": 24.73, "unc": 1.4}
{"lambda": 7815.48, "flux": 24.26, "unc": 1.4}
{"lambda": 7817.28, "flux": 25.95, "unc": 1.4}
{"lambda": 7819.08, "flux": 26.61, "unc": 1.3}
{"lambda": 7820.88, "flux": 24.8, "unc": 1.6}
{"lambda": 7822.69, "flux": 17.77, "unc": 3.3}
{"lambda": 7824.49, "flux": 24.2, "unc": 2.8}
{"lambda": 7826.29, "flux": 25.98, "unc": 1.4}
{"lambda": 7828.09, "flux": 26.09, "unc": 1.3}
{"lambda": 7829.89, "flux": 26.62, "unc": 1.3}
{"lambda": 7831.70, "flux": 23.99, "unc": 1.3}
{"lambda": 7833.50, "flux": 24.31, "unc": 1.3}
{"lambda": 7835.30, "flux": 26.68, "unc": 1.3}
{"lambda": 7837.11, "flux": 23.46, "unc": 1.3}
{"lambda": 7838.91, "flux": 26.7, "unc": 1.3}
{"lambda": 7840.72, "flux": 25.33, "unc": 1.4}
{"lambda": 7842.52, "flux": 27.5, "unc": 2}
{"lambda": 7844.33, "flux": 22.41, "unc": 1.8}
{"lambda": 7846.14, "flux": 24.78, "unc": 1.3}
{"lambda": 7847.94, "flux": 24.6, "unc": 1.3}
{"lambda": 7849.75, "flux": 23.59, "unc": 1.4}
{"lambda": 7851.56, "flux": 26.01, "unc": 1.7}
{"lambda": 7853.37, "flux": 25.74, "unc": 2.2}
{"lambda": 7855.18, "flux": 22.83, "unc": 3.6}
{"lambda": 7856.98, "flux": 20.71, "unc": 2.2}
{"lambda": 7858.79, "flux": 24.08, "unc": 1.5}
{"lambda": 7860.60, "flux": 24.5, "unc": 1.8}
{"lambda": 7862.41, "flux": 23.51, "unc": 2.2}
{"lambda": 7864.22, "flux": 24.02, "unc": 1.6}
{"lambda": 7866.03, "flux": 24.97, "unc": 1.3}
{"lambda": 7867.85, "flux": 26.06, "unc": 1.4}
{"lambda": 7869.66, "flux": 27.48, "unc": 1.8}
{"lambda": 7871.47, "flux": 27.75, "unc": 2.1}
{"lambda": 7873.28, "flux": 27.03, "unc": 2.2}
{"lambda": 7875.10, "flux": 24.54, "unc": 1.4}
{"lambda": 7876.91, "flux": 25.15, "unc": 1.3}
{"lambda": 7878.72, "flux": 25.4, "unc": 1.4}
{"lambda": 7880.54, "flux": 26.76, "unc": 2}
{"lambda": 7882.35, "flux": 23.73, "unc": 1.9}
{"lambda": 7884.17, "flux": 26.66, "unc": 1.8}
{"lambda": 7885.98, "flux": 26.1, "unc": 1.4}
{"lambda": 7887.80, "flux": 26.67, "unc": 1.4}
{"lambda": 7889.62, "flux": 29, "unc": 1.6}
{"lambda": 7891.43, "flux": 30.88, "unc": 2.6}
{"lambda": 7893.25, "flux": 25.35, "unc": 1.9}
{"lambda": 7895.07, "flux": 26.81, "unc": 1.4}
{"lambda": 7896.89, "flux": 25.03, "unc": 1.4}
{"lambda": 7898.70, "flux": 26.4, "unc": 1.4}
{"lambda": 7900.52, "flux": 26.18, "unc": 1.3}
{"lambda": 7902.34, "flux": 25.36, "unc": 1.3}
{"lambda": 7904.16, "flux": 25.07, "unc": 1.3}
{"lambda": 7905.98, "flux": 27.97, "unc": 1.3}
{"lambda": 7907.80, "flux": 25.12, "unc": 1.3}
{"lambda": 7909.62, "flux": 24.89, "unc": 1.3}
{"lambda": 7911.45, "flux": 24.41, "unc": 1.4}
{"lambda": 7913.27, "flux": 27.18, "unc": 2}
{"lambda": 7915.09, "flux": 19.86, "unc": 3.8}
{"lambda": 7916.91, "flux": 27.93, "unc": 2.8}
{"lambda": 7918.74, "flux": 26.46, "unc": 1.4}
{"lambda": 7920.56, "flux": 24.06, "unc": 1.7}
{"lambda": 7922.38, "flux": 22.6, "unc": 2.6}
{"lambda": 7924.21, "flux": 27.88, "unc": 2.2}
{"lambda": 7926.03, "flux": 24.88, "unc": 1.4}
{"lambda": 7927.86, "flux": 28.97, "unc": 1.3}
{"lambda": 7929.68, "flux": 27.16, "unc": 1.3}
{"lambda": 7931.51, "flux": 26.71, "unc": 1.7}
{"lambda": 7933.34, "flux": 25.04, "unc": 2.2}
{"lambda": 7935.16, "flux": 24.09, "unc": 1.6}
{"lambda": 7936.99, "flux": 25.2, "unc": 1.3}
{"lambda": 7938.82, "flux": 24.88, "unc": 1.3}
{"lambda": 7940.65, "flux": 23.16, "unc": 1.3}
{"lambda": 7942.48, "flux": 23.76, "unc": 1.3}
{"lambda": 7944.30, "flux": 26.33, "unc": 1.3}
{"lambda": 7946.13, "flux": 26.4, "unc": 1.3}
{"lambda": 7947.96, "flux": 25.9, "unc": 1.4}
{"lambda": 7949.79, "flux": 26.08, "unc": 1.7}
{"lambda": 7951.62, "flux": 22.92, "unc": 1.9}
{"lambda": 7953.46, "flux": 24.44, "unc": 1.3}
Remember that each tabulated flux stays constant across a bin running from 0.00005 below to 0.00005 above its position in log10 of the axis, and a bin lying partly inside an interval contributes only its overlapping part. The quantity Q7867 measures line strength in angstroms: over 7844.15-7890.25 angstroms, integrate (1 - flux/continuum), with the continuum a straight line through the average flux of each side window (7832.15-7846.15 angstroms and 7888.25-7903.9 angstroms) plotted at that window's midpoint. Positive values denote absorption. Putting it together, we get 1.4 angstroms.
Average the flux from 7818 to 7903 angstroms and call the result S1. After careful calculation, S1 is 25.3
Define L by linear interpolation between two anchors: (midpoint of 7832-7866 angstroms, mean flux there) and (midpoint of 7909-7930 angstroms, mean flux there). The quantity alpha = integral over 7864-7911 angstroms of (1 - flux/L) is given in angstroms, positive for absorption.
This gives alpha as -2.15 angstroms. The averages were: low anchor 24.5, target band 26.2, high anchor 25.5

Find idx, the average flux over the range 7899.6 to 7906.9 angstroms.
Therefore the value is 26.1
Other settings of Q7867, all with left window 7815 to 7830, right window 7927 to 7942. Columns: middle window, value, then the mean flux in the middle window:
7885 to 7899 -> -1.02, 27.1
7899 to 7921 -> -0.06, 25.4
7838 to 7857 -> 0.06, 24.7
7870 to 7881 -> -0.47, 26.1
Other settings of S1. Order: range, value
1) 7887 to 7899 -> 27.2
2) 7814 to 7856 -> 24.8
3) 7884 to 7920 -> 26.1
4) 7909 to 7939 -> 25.4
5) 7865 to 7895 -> 26.5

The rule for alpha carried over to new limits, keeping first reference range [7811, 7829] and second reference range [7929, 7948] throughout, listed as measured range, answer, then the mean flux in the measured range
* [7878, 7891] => -0.8 angstroms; 26.5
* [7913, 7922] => 0.1 angstroms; 24.8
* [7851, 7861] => 0.4 angstroms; 23.9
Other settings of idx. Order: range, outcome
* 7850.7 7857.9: 23.8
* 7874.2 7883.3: 25.1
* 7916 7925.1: 25.8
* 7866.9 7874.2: 27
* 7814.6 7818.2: 25.1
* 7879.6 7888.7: 26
